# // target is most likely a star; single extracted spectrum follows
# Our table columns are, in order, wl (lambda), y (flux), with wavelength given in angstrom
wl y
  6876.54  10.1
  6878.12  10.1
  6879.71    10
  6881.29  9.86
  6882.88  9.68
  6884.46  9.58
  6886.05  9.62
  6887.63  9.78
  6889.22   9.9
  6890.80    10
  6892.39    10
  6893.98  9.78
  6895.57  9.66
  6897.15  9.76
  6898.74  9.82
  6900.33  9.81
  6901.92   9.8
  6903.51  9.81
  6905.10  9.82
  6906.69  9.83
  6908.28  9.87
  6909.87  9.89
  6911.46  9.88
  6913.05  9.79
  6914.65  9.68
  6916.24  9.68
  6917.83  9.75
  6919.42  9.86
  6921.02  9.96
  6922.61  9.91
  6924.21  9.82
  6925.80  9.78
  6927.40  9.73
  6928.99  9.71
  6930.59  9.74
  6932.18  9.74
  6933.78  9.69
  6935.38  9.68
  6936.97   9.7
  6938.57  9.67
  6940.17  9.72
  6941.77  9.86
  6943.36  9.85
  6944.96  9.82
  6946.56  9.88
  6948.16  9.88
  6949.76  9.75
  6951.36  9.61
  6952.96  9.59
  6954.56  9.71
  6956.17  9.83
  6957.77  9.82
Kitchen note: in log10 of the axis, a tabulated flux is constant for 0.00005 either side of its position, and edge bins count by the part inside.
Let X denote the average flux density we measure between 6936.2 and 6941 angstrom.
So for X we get 9.68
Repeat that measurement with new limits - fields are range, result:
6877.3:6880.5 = 10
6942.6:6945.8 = 9.83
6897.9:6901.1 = 9.81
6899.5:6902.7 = 9.8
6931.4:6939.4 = 9.69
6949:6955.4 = 9.66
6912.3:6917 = 9.7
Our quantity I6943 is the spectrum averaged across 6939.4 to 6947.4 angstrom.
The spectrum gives 9.83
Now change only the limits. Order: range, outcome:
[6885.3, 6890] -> 9.77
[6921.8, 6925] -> 9.86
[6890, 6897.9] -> 9.85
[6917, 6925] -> 9.86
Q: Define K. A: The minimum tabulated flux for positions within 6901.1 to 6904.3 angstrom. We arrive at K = 9.8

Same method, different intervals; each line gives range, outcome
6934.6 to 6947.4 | 9.67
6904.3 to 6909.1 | 9.82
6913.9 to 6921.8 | 9.68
